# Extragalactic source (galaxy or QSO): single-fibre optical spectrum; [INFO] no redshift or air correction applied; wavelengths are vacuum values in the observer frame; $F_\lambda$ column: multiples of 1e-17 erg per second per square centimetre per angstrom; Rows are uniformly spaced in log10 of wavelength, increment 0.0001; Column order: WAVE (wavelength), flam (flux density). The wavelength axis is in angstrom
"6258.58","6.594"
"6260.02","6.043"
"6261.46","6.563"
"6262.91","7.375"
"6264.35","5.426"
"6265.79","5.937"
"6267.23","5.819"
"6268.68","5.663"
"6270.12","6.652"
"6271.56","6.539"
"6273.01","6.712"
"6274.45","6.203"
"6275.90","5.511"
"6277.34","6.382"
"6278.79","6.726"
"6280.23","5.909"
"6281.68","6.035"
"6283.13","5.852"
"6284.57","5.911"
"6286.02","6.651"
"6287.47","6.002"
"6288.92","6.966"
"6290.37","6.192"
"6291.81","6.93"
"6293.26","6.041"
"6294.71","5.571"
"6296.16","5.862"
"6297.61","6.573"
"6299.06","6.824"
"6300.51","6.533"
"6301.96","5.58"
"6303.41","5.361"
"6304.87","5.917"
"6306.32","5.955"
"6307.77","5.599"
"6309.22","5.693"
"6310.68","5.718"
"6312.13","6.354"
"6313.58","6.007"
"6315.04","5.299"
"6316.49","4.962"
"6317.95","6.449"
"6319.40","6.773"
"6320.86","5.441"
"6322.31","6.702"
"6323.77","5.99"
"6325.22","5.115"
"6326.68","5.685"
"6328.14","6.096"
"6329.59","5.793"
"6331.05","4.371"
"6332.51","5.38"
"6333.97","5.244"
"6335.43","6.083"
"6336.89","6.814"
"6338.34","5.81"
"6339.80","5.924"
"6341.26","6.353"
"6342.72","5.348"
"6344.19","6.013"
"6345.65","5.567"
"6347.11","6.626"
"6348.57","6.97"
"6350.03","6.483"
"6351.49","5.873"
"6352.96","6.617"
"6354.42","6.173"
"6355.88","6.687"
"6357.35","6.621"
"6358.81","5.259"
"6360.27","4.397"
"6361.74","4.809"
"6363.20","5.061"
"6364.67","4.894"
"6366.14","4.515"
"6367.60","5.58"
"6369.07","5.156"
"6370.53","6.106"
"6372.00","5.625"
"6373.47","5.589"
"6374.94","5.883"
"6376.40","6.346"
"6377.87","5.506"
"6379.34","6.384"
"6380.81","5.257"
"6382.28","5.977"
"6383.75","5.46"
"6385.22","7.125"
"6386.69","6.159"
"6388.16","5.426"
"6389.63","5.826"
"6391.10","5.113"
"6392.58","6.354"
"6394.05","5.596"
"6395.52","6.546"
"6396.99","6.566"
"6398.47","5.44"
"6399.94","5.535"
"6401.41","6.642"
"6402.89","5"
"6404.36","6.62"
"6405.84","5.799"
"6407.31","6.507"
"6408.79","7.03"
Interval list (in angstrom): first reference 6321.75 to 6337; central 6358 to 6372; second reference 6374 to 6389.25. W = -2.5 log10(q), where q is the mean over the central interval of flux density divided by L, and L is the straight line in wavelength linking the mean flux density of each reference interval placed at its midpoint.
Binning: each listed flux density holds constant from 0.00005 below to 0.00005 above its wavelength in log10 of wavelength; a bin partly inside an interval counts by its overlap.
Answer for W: 0.147 mag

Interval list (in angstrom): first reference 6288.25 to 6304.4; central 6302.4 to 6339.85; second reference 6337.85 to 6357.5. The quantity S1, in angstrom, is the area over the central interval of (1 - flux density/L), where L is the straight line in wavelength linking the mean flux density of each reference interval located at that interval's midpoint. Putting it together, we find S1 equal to 2.6 angstrom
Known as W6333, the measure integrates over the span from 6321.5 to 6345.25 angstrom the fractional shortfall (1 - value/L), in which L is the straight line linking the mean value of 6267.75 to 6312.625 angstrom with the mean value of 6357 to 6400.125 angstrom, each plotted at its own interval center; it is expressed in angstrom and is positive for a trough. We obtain 0.5 angstrom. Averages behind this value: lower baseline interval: 6.14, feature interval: 5.79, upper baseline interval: 5.66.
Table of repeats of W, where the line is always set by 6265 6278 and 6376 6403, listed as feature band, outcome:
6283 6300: -0.03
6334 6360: -0.02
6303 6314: 0.05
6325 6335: 0.12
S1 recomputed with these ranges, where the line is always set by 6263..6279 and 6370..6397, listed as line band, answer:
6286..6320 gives 0.23 angstrom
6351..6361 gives 0.06 angstrom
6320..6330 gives 0.34 angstrom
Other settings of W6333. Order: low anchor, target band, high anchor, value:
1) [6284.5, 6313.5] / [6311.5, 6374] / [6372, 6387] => 2.5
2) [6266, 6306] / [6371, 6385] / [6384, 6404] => 0.3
